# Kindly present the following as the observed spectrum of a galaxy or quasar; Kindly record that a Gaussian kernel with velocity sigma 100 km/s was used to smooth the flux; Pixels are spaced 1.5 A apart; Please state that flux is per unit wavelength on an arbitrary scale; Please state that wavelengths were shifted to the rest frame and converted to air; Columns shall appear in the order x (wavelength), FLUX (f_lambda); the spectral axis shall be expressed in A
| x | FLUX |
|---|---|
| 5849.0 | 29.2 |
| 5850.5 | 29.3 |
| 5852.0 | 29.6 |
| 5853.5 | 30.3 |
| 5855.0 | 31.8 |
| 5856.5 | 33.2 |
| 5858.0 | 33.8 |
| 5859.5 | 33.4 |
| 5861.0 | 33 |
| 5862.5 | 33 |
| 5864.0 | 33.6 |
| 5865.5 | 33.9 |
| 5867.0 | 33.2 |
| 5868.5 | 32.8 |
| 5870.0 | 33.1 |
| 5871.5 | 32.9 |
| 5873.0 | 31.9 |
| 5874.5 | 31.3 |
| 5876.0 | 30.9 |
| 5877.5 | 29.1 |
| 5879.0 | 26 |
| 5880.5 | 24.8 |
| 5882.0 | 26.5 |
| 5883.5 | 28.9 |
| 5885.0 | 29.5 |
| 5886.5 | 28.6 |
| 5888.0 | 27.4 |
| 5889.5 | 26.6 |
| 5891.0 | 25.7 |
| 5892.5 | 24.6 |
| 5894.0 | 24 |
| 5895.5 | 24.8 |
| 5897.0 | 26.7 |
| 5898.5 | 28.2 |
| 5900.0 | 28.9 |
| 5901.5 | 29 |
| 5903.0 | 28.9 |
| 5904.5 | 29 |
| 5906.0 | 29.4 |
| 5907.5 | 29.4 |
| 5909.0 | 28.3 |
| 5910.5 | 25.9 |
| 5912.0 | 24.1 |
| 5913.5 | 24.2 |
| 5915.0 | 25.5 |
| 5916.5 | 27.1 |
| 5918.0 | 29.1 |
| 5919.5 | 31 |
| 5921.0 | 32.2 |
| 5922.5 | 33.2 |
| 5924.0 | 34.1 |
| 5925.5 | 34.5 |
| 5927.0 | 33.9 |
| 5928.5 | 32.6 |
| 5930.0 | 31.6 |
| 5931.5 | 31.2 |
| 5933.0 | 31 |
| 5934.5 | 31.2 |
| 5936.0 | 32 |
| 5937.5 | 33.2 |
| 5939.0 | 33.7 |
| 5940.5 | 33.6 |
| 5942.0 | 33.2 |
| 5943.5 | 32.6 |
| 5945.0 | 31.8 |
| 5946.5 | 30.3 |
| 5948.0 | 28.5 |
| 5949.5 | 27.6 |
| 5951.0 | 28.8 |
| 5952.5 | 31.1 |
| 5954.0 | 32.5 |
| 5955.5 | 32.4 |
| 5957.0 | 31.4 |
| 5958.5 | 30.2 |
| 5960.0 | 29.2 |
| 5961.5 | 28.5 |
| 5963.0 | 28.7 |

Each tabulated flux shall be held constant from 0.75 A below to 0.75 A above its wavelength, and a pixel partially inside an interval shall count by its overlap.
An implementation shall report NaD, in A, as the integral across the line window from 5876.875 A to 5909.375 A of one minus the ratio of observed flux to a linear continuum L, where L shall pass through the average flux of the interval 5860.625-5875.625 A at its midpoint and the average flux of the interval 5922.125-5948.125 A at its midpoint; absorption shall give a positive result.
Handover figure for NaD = 5.2 A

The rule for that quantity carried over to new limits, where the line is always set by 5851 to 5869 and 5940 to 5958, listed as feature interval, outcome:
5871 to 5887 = 1.6 A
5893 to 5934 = 3.3 A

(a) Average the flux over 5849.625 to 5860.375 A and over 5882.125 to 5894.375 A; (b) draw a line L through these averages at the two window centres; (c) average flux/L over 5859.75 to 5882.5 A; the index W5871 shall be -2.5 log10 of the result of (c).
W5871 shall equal -0.06 mag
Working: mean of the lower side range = 31.6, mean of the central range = 31.2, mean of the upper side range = 27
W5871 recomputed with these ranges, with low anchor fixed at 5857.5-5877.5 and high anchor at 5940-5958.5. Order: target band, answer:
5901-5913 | 0.15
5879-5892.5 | 0.19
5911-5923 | 0.13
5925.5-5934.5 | -0.03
